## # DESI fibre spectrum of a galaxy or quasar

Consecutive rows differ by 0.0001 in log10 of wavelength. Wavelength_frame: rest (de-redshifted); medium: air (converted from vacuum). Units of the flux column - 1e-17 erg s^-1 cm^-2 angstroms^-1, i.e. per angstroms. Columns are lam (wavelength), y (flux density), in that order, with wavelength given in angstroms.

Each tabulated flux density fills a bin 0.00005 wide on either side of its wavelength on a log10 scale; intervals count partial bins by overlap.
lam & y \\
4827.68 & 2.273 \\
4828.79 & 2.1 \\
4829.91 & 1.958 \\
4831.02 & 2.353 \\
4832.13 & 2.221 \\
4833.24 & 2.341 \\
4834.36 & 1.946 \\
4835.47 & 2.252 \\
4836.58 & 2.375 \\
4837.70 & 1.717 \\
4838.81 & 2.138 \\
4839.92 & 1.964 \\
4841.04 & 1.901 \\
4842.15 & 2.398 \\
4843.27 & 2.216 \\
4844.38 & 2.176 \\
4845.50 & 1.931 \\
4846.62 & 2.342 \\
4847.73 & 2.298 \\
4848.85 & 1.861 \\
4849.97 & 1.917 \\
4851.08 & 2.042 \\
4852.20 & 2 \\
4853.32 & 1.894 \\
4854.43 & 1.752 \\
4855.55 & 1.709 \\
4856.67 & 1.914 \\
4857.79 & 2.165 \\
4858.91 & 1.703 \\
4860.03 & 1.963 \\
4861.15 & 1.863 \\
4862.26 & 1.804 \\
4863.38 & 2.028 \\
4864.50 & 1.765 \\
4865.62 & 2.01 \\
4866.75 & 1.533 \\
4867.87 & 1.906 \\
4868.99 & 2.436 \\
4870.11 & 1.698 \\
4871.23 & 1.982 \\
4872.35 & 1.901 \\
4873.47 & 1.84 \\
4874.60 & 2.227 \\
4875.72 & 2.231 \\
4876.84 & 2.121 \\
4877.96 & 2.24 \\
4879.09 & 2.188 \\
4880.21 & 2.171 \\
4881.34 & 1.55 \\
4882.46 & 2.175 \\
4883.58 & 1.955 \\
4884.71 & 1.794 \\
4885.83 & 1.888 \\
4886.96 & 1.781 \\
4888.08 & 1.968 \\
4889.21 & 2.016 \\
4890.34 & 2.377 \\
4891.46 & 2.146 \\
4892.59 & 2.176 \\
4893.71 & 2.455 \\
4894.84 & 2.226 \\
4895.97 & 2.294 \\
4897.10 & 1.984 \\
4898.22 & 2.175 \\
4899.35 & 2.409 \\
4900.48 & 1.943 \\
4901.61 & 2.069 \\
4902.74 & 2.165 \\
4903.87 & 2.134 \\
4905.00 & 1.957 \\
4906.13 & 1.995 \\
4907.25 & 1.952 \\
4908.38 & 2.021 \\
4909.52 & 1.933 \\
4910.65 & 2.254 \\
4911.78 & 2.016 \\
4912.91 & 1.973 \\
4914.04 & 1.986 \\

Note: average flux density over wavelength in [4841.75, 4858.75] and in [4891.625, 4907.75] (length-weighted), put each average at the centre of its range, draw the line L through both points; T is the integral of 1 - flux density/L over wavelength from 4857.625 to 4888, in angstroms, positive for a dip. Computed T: 1.8 angstroms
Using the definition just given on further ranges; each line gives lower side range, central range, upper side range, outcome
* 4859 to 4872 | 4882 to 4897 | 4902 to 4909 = -0.8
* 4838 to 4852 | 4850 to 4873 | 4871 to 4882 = 1.8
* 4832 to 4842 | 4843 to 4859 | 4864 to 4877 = 0.4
